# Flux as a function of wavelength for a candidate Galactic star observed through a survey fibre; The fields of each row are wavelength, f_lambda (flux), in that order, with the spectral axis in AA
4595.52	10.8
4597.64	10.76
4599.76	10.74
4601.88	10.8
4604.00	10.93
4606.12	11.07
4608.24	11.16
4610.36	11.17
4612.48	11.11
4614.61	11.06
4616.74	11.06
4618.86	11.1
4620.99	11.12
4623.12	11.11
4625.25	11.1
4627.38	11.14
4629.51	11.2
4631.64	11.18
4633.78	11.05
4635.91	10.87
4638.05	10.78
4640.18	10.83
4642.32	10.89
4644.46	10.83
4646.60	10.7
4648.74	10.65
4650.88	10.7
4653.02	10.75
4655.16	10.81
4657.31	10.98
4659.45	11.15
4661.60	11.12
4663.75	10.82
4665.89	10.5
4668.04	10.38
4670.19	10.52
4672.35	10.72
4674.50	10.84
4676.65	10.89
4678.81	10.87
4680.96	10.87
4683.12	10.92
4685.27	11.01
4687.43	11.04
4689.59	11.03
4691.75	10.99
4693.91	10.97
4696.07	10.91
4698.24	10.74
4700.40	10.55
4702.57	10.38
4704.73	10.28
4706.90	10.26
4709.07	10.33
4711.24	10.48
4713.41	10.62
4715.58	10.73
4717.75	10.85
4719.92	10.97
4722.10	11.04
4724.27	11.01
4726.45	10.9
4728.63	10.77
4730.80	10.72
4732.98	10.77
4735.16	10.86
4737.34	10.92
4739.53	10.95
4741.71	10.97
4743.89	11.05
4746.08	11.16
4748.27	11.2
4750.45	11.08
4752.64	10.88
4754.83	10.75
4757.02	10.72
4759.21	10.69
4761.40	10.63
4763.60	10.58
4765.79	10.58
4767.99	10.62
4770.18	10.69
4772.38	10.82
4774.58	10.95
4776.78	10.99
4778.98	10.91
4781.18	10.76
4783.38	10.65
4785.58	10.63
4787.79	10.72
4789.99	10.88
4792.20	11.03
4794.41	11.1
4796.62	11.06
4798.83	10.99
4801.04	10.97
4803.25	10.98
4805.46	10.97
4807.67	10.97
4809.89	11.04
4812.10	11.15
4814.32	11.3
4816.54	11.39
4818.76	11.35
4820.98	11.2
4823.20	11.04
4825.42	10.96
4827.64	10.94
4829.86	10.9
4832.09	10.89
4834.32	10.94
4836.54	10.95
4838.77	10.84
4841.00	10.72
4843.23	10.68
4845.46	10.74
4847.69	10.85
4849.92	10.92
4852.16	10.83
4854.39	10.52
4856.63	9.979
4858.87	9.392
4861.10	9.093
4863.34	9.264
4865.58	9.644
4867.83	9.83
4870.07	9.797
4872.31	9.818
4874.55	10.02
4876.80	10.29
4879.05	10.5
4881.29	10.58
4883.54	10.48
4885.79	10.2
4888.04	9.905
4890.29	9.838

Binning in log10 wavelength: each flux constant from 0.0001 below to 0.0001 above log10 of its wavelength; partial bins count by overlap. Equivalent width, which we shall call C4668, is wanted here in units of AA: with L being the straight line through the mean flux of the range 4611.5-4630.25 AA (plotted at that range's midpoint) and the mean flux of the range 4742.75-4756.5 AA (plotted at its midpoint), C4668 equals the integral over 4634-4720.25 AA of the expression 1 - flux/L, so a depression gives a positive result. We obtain 2.3 AA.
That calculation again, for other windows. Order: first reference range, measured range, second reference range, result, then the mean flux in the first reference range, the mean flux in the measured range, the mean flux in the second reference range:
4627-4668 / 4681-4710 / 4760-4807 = 0.4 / 10.9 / 10.7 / 10.8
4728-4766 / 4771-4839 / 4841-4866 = -3.1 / 10.9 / 11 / 10.2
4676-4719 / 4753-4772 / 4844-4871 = -0.4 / 10.7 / 10.7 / 10.1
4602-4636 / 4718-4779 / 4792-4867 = 0.1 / 11.1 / 10.9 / 10.7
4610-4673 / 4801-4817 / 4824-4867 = -0.8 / 10.9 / 11.1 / 10.5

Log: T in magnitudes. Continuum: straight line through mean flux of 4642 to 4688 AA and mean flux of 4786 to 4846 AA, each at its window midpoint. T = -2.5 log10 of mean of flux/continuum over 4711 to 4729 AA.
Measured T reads 0.00 mag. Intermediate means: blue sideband 10.8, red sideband 11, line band 10.8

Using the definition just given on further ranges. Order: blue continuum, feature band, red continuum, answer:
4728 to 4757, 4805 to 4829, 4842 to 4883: -0.07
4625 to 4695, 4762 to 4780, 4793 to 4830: 0.03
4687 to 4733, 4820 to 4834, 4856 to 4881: -0.10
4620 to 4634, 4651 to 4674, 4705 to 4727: 0.02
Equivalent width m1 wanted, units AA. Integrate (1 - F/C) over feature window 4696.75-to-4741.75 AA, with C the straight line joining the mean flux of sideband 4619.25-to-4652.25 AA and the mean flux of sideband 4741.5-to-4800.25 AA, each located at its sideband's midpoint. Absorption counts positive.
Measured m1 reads 0.71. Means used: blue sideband 10.9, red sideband 10.9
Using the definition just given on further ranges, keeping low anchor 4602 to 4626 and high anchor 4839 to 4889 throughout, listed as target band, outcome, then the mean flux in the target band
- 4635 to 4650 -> 0.3 AA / 10.8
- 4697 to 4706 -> 0.2 AA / 10.5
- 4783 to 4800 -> -0.7 AA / 10.9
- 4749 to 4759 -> -0.3 AA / 10.9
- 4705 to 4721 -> 0.2 AA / 10.6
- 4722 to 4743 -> -0.4 AA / 10.9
